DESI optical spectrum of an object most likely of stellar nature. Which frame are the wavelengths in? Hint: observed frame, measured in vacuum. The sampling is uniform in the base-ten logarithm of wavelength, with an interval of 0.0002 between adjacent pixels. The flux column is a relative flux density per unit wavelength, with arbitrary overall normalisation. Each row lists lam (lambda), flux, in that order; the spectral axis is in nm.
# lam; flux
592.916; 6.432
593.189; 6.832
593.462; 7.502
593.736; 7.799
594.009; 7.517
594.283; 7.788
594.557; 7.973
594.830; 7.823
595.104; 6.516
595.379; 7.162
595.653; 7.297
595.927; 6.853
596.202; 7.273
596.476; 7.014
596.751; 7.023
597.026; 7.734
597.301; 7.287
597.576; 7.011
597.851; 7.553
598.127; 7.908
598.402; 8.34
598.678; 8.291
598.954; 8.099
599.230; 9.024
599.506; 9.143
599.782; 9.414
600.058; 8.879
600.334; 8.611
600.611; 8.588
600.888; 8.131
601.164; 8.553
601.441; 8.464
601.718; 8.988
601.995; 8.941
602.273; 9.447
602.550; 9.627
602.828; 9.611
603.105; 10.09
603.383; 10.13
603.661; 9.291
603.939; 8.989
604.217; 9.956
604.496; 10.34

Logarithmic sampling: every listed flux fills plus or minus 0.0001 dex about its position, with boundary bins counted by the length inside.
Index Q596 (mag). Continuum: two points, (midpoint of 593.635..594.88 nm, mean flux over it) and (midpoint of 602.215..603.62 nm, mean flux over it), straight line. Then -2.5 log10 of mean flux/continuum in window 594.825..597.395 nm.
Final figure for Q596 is 0.147 mag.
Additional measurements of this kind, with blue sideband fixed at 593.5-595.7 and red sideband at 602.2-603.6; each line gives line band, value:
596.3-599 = 0.100 mag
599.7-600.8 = 0.028 mag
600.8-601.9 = 0.094 mag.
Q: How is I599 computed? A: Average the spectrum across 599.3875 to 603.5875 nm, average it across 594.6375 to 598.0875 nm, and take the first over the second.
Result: 1.3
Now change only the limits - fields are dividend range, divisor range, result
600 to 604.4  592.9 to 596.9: 1.26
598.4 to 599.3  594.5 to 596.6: 1.16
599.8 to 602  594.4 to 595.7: 1.18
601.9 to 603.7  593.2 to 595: 1.26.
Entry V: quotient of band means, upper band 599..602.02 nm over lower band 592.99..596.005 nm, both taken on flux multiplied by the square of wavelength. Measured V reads 1.2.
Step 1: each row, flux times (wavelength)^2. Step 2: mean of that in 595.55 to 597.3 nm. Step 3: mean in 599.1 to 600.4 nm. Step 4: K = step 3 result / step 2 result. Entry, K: 1.27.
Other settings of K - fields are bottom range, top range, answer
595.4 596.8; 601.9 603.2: 1.37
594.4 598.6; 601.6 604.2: 1.31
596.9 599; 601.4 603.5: 1.24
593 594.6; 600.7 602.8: 1.22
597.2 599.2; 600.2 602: 1.10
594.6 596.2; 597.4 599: 1.10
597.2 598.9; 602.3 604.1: 1.26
